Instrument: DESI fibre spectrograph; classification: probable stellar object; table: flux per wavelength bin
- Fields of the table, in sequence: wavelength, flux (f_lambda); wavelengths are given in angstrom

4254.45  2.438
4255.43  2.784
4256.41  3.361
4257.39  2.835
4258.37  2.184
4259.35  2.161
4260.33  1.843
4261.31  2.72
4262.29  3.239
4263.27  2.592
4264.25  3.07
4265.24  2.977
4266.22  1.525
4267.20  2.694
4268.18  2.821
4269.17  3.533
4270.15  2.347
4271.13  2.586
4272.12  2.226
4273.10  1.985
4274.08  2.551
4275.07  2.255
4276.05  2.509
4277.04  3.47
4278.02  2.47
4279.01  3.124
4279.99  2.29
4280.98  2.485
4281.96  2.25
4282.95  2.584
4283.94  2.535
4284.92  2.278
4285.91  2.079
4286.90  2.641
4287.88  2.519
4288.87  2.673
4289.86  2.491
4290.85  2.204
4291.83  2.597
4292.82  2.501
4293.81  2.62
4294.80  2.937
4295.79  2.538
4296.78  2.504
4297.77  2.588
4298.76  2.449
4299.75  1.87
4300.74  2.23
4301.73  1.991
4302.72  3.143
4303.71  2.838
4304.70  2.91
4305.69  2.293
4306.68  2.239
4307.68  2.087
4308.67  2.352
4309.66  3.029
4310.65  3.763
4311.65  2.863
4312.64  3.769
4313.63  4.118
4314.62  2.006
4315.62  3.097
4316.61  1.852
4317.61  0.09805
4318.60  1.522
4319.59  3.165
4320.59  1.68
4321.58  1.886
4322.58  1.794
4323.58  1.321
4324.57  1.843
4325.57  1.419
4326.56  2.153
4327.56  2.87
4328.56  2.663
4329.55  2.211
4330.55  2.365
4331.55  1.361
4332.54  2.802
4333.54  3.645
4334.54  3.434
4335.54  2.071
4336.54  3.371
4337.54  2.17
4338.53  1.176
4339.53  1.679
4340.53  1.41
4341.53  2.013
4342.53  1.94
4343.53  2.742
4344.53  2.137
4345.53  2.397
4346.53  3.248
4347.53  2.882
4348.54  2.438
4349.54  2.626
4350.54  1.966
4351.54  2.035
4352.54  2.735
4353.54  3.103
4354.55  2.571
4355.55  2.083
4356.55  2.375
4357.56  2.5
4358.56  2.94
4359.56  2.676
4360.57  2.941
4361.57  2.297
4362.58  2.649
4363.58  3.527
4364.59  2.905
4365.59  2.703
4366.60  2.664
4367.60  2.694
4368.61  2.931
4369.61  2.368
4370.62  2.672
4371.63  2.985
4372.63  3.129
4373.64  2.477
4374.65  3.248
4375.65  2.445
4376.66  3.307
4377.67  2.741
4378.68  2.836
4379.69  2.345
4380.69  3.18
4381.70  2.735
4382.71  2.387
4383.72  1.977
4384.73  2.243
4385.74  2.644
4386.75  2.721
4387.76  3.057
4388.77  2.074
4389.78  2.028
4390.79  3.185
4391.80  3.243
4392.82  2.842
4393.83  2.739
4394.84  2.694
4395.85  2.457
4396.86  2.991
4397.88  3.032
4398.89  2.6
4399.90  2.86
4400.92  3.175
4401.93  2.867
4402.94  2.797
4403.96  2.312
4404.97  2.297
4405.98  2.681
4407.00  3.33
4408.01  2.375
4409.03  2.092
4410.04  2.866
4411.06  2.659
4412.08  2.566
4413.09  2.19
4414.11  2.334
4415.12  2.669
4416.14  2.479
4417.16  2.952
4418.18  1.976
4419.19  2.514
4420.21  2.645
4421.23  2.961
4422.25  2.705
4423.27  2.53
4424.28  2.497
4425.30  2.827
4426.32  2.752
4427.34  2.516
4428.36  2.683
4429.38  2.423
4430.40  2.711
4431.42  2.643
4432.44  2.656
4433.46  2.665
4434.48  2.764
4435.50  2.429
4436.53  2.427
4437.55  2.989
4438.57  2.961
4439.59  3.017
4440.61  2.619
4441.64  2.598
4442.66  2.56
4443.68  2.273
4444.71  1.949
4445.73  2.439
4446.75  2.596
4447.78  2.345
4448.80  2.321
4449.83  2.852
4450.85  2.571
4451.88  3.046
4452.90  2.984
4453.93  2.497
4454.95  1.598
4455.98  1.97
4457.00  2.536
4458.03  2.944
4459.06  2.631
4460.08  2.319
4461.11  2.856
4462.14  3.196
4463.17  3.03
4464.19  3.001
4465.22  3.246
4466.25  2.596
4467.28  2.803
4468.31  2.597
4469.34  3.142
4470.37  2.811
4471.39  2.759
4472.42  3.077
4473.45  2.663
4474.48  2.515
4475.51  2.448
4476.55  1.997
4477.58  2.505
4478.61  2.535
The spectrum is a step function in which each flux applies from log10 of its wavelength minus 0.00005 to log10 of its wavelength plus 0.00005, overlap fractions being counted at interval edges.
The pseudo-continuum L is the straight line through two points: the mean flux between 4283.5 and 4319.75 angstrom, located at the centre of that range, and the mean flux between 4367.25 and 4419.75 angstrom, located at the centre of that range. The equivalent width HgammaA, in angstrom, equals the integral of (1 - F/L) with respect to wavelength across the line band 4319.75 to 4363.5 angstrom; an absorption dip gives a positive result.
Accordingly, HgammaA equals 3.9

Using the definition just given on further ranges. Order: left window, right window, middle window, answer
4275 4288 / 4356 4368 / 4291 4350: 5.28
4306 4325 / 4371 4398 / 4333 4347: 0.50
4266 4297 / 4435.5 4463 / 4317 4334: 3.37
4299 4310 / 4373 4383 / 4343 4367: 0.43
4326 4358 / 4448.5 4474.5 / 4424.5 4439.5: -0.21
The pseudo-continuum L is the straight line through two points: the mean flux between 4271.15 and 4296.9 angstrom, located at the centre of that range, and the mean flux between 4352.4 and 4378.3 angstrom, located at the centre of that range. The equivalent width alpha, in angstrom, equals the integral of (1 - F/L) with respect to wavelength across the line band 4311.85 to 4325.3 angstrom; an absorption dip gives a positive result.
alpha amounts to 2.30 angstrom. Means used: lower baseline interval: 2.51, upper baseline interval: 2.76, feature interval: 2.17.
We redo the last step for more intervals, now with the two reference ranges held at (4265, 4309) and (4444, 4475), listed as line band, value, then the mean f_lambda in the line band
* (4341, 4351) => 0.5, 2.44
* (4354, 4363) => 0.0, 2.56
